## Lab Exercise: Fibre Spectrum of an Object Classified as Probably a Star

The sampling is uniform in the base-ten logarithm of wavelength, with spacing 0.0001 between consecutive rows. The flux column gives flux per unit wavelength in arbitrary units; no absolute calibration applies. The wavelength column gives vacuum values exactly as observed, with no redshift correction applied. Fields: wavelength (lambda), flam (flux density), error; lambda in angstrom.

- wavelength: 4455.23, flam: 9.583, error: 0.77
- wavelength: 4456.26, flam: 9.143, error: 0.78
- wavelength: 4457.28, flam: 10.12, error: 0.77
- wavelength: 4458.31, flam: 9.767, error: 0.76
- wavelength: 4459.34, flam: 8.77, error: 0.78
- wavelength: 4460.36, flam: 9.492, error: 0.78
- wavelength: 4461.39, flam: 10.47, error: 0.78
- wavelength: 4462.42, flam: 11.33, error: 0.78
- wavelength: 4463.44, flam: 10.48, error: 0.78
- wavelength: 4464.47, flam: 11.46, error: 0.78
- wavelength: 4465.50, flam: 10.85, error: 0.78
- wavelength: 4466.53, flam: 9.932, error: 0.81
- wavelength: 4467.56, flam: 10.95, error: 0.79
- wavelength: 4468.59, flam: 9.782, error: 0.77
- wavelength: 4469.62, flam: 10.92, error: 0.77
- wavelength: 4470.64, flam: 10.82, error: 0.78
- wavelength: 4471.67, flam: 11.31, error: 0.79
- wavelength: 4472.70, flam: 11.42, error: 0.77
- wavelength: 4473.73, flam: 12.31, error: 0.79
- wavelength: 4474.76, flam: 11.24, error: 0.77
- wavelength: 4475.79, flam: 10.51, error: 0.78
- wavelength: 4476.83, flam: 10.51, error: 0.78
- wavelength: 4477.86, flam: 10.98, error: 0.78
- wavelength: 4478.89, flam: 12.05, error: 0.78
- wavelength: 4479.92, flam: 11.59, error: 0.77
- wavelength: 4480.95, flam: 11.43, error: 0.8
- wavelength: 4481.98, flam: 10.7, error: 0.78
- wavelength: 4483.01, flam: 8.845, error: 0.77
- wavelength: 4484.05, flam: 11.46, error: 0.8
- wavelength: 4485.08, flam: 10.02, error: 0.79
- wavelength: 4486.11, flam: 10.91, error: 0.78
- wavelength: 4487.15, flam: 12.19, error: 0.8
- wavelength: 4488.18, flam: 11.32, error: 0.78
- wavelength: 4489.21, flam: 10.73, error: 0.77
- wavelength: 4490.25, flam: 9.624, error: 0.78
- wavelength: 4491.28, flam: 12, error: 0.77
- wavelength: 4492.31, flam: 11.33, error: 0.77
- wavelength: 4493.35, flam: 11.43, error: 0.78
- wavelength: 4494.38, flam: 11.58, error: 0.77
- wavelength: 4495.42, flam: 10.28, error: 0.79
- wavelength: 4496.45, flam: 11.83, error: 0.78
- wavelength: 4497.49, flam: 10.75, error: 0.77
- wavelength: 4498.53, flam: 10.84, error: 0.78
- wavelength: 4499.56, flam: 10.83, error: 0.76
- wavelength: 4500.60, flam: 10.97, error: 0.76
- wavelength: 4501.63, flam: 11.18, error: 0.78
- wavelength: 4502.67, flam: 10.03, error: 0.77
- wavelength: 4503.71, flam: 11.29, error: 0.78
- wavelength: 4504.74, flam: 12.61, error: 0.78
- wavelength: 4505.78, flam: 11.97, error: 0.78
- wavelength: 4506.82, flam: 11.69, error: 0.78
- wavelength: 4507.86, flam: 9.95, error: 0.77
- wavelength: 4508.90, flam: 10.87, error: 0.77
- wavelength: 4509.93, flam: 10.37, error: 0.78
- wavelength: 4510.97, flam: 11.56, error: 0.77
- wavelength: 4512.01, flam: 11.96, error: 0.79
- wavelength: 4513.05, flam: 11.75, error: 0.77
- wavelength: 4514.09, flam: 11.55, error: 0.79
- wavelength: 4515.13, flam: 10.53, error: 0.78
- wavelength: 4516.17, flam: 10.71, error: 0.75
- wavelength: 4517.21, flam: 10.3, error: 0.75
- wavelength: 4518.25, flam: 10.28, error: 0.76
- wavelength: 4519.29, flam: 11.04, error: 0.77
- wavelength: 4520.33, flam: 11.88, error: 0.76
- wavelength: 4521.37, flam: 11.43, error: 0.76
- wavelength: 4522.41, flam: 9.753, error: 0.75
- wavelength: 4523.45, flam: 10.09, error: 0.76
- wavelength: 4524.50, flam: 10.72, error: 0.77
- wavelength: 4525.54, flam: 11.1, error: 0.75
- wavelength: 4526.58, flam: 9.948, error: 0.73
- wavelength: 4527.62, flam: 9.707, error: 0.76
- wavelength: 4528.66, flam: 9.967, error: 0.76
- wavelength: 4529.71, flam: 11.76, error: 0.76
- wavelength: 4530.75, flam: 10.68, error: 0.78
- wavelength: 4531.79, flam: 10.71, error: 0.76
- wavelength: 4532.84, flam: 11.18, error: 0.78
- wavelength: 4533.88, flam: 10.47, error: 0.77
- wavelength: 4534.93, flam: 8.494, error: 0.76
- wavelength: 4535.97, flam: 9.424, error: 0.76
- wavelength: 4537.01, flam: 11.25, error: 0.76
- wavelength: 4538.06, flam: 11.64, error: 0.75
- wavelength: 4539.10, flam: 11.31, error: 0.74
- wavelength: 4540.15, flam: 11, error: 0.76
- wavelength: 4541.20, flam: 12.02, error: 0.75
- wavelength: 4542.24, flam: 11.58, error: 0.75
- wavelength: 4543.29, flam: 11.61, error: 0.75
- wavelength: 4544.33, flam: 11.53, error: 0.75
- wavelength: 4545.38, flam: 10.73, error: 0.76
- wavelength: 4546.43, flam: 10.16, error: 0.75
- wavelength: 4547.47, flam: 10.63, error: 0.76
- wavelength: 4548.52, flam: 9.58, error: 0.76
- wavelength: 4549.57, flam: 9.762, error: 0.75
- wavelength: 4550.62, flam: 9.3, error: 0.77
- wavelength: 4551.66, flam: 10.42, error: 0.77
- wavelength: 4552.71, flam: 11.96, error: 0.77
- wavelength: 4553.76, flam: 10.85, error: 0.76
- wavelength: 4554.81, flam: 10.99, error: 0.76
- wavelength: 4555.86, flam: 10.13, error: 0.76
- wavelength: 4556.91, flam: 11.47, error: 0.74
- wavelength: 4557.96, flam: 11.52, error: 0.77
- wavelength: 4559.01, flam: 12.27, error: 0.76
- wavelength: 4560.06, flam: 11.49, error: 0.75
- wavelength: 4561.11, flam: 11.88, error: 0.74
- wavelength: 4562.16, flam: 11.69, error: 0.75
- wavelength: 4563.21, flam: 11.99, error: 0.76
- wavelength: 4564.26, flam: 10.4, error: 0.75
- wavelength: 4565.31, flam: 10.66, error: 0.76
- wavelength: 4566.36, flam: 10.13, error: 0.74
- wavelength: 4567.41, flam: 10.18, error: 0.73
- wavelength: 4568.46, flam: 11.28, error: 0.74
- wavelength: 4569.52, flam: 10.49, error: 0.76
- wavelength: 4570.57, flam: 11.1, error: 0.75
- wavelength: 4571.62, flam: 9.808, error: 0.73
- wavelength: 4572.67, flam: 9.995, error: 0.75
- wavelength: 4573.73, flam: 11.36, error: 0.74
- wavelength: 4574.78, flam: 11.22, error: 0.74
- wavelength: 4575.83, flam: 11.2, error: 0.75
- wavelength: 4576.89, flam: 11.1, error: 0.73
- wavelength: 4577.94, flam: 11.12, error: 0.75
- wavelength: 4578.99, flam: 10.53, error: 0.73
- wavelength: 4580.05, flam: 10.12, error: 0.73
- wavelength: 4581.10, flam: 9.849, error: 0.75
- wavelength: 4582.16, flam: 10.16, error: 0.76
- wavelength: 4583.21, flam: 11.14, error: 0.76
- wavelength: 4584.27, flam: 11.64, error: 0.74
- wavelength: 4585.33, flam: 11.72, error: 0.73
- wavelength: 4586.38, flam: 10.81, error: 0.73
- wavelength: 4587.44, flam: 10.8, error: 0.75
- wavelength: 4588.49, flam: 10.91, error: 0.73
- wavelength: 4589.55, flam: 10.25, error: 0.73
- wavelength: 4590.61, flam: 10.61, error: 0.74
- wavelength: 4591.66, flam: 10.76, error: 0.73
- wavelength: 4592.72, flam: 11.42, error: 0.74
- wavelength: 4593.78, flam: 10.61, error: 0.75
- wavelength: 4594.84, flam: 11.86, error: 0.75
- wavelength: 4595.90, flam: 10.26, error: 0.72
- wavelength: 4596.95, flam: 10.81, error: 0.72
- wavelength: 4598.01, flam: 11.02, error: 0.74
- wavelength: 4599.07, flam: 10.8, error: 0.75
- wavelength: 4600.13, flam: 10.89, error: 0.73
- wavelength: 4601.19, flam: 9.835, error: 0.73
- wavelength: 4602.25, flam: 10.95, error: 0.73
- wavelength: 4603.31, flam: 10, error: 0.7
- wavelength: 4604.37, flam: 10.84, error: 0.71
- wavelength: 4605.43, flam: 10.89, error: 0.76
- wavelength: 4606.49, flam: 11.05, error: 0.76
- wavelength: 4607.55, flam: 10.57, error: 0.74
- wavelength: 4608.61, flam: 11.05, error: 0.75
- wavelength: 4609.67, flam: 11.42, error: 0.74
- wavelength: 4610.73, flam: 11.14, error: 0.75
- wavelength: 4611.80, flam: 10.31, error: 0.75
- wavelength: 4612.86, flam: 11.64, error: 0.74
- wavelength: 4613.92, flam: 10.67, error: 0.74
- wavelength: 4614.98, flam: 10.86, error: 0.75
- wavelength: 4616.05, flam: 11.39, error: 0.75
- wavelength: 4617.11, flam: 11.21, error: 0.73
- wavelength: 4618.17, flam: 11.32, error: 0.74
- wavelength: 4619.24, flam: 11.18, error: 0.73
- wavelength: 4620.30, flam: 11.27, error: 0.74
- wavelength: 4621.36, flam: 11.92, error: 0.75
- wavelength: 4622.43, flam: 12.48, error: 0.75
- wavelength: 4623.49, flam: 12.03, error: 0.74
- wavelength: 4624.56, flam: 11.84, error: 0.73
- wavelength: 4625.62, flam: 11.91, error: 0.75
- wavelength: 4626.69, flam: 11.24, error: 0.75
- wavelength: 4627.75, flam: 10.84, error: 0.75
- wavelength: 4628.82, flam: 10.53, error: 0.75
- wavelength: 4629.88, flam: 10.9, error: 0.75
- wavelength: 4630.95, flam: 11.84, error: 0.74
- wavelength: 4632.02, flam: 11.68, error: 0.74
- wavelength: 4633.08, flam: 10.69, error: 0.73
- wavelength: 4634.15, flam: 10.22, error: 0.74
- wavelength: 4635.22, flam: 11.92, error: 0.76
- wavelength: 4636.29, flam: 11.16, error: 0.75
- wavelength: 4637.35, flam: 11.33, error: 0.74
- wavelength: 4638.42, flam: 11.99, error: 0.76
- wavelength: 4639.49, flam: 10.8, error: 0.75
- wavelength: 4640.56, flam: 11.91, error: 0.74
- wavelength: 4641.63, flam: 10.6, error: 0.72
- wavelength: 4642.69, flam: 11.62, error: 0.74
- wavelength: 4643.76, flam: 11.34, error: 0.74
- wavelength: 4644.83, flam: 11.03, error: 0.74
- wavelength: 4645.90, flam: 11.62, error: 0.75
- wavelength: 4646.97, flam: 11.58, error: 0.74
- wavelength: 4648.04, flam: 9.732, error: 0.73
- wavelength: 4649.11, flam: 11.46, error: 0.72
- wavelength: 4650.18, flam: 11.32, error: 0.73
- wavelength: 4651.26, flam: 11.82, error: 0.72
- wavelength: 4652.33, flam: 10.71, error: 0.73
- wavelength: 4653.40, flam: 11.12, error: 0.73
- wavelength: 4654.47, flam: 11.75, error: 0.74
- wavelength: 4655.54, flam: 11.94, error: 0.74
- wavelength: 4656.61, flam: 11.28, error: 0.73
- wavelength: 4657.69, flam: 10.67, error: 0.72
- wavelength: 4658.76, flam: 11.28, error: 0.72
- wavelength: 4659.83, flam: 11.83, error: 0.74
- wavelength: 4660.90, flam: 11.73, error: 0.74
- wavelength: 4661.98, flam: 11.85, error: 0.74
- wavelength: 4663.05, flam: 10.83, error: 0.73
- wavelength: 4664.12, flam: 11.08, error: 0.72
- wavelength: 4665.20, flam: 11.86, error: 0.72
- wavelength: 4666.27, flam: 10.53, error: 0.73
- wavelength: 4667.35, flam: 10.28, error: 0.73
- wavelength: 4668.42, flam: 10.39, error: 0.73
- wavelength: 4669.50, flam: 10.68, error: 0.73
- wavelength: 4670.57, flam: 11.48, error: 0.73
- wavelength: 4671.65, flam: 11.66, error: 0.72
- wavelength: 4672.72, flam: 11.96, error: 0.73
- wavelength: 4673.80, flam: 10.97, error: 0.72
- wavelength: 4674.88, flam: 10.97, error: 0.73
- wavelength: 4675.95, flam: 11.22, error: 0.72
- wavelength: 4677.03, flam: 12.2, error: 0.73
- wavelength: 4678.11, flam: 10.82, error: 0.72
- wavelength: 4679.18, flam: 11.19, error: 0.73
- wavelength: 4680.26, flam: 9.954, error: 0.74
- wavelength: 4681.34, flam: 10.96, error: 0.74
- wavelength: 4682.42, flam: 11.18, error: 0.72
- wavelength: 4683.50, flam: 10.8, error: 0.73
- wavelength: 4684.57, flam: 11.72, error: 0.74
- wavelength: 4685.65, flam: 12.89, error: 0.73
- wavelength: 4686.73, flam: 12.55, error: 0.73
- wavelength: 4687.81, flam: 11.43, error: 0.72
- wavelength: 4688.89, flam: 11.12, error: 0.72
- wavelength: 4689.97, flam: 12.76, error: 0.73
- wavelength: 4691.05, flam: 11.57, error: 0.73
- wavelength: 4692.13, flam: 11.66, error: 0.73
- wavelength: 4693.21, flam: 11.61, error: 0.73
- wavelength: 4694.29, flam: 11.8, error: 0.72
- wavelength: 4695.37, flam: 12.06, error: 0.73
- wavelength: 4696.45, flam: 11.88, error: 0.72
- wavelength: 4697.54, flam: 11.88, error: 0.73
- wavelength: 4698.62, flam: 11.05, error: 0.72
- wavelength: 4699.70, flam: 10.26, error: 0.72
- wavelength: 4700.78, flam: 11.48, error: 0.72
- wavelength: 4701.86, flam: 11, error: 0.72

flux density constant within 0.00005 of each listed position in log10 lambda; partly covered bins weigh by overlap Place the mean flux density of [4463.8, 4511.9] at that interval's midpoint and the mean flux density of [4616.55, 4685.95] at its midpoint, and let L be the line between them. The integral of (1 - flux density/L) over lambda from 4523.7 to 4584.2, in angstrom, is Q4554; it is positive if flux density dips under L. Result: 1.9 angstrom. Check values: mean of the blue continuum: 11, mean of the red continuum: 11.3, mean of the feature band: 10.8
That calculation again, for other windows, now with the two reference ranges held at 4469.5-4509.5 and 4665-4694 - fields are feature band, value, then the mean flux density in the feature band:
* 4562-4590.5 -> 1.1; 10.8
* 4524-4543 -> 0.7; 10.7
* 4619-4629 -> -0.3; 11.6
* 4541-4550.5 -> 0.4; 10.7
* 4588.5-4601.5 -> 0.5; 10.8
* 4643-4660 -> 0.1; 11.3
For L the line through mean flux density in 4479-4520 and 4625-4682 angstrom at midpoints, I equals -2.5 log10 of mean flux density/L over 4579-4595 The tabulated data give 0.033 mag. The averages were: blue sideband 11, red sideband 11.2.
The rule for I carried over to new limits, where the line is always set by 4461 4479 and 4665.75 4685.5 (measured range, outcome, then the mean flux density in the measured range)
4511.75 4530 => 0.02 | 10.8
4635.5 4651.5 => -0.02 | 11.3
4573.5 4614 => 0.02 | 10.9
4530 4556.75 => 0.03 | 10.7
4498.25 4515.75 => -0.02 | 11.2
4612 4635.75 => -0.03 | 11.3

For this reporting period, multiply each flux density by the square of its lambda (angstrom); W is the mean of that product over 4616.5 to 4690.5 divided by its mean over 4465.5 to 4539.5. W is 1.1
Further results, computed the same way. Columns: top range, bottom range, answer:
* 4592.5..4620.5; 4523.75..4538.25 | 1.08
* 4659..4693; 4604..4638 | 1.04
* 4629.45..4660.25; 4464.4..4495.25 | 1.10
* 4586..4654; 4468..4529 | 1.07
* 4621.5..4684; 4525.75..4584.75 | 1.09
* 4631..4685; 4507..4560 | 1.10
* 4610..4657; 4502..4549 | 1.09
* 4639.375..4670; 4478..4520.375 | 1.08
